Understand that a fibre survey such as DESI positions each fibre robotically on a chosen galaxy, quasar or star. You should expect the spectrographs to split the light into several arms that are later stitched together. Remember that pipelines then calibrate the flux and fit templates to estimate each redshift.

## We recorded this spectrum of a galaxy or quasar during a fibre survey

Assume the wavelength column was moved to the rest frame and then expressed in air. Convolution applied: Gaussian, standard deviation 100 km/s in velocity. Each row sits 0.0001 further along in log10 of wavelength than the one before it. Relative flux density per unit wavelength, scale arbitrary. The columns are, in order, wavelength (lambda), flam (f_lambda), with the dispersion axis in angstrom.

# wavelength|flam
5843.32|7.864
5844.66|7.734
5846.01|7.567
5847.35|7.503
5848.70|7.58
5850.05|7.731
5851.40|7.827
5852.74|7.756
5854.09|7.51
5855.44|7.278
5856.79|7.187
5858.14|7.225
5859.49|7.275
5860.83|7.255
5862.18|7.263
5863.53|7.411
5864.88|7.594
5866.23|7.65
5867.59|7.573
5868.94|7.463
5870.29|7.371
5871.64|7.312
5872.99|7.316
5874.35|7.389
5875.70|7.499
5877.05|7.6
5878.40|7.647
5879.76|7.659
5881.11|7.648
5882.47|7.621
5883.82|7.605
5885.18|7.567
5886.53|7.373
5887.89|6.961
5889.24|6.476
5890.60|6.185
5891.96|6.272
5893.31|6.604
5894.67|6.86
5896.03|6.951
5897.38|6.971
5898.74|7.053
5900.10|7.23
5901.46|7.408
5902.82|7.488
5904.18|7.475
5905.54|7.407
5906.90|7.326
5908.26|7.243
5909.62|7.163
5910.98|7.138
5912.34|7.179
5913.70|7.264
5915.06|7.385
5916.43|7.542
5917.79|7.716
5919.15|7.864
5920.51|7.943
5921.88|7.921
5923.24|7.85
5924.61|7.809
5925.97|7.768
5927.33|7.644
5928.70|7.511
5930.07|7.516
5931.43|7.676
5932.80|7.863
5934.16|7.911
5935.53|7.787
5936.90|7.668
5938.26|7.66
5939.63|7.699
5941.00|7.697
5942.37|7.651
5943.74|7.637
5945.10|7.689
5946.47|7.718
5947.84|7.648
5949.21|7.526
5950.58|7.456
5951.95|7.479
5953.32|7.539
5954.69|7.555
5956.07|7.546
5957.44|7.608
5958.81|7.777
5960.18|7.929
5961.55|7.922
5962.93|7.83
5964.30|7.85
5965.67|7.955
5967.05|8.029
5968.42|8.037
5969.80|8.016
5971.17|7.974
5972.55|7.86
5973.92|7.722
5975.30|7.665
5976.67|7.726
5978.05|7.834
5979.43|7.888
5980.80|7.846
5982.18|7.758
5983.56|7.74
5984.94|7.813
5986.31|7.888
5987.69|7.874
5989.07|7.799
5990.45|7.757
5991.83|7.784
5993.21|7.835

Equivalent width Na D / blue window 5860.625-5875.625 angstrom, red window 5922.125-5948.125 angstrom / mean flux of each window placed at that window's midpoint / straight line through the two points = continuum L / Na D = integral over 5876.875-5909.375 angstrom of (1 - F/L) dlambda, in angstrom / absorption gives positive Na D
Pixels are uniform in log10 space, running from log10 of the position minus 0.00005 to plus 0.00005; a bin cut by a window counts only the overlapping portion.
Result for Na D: 1.48 angstrom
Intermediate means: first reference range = 7.42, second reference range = 7.71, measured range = 7.19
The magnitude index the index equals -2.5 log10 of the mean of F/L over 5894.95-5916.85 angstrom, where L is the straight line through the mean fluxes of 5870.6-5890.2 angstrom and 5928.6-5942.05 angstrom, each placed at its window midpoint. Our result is 0.04 mag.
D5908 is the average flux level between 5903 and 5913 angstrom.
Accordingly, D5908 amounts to 7.29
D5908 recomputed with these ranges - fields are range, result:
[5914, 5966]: 7.7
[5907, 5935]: 7.59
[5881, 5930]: 7.32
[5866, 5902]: 7.22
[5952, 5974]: 7.81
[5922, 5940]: 7.73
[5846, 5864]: 7.45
